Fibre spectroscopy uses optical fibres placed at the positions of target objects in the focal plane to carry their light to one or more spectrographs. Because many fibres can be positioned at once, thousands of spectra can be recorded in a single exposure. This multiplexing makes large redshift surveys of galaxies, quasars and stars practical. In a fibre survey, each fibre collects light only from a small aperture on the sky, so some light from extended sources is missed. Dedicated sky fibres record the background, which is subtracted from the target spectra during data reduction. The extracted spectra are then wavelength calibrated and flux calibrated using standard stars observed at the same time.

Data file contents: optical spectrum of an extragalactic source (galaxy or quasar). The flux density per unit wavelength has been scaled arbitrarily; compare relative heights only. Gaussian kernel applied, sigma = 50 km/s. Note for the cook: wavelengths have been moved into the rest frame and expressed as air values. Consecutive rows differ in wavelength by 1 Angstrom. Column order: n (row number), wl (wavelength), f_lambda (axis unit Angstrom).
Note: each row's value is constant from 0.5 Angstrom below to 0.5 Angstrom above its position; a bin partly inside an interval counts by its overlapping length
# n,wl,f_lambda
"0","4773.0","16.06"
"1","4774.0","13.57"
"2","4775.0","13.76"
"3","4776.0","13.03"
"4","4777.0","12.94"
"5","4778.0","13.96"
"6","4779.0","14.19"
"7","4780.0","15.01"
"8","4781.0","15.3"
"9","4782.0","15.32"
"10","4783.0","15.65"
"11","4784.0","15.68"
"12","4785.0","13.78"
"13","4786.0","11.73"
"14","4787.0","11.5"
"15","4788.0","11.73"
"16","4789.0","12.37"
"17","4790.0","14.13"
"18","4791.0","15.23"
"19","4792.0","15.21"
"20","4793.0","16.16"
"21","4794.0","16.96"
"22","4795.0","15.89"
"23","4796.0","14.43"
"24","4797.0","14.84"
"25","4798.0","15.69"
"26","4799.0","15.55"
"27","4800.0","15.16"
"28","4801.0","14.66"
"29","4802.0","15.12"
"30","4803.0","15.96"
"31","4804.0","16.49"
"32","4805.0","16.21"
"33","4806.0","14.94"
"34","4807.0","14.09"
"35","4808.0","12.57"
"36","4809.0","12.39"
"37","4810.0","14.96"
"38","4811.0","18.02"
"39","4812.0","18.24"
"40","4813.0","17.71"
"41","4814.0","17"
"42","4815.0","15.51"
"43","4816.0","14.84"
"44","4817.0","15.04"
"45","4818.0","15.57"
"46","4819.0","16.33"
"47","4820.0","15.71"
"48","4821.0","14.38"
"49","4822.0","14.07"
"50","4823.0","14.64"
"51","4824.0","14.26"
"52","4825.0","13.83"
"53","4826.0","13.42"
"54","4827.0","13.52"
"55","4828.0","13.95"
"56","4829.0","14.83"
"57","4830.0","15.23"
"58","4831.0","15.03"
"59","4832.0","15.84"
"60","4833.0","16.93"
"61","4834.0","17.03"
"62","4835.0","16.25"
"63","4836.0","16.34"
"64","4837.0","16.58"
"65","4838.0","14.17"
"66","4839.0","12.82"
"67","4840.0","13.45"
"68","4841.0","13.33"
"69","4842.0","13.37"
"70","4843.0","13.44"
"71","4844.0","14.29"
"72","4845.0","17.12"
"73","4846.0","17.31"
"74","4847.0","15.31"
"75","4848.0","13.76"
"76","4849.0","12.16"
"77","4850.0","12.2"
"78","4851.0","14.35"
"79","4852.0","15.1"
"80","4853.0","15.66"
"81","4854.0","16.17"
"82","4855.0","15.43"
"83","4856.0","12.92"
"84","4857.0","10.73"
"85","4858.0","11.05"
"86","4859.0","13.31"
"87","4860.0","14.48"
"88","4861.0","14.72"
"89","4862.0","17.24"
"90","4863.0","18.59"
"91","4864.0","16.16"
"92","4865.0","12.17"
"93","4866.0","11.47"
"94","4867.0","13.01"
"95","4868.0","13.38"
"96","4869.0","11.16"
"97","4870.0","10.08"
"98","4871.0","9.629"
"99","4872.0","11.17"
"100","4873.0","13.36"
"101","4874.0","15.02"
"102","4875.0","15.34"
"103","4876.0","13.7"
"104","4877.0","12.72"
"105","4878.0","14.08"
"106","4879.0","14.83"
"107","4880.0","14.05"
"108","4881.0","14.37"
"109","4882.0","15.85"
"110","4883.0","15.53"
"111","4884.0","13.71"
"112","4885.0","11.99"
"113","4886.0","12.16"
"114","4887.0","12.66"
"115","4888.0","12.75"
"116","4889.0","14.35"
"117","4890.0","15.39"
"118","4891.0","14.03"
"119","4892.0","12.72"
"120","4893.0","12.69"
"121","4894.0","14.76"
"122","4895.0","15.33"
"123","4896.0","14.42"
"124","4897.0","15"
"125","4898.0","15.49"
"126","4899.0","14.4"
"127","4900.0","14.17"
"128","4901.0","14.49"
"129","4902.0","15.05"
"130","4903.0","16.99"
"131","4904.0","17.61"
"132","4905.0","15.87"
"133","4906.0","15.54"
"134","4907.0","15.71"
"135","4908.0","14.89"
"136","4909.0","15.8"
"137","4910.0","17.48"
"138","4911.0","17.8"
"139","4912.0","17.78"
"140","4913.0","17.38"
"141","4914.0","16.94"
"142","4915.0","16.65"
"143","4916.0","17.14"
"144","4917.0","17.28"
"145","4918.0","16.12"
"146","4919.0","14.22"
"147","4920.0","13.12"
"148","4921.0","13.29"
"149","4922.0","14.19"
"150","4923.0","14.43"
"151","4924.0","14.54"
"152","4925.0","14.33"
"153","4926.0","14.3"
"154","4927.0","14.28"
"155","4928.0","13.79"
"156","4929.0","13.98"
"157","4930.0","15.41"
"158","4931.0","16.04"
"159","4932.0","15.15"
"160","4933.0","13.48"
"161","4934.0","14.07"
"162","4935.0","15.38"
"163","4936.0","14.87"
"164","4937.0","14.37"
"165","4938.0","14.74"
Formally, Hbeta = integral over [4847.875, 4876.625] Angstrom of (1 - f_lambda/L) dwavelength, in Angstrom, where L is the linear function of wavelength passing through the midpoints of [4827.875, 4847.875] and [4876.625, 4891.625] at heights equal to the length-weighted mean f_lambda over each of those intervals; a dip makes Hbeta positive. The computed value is 1.8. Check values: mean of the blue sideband 15.1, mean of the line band 13.6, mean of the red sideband 13.9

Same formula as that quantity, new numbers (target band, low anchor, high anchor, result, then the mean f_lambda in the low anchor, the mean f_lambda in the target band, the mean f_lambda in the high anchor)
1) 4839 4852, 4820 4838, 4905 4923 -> 0.9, 15.1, 14.2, 15.9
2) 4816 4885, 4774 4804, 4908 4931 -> 3.2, 14.5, 14.3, 15.5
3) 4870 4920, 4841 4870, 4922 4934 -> -1.6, 14.1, 14.8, 14.5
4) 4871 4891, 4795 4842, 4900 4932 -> 2.1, 15.1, 13.7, 15.5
